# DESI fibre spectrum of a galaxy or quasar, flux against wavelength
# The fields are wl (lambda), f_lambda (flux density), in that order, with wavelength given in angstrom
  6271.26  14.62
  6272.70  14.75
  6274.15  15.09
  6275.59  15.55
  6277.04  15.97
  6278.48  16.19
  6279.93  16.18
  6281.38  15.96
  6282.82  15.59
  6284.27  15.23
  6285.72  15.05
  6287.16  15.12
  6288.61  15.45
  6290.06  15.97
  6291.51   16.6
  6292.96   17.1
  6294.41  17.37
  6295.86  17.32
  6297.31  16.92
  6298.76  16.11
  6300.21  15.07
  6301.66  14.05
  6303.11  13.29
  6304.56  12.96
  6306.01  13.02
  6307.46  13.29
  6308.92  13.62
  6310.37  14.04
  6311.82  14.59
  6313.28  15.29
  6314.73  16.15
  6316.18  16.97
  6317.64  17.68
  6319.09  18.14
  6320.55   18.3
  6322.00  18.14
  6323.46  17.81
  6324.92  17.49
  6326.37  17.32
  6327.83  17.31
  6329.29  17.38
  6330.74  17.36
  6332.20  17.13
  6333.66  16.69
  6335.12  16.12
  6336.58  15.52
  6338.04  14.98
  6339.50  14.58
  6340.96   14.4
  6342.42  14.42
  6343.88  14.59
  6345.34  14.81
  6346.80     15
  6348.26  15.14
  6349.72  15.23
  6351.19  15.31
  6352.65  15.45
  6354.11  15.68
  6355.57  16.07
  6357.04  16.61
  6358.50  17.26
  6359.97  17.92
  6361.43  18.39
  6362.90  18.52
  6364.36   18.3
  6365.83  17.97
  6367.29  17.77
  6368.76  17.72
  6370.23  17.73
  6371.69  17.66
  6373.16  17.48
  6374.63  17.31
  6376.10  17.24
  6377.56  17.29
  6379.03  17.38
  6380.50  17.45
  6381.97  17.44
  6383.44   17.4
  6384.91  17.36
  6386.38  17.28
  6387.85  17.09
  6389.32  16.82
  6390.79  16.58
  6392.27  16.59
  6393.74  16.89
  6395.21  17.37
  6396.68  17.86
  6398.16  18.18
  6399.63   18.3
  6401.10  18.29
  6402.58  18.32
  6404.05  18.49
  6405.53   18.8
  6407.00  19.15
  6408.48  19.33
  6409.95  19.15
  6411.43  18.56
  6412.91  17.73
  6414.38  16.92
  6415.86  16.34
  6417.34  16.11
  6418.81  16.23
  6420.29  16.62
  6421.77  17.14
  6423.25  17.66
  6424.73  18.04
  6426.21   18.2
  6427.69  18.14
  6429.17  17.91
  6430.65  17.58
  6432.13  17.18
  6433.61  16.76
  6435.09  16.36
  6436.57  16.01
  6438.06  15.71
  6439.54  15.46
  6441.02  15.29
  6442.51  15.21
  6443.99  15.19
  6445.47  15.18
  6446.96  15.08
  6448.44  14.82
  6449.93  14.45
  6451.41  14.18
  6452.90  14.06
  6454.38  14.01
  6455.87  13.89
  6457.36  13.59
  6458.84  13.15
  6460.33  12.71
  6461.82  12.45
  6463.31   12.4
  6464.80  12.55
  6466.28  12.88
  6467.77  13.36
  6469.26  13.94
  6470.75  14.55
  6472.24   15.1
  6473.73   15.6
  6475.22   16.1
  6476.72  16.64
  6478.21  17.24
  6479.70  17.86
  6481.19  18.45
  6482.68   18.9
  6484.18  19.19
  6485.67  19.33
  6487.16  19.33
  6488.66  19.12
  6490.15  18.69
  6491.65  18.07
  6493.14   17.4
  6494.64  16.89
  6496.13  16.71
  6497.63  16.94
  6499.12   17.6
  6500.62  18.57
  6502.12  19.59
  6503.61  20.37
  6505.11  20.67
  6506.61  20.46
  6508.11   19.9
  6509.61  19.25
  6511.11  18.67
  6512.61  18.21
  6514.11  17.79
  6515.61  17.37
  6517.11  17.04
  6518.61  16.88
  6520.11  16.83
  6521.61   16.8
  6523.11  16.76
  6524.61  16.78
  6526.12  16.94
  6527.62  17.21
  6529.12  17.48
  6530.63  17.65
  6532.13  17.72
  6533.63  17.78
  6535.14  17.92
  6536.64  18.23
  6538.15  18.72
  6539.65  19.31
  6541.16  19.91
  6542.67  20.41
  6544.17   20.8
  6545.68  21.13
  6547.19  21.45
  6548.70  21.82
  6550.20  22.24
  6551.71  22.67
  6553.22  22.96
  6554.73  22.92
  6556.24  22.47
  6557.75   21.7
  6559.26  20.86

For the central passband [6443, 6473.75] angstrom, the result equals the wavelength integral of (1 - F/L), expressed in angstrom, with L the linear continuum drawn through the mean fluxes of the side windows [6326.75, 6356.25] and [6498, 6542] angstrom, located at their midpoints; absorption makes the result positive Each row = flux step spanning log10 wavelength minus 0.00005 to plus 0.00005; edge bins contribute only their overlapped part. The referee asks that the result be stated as 6.0 angstrom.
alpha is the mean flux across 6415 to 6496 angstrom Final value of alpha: 16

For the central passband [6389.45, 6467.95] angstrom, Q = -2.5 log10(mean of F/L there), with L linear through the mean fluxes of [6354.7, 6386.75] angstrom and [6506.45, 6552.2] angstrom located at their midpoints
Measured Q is 0.11 mag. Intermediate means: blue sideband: 17.5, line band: 16.2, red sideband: 18.7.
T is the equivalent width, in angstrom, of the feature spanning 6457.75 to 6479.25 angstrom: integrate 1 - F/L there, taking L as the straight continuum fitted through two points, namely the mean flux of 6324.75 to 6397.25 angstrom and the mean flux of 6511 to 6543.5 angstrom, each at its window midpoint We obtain 4.0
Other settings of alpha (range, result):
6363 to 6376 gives 17.8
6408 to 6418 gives 17.7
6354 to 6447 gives 17.3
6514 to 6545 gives 17.9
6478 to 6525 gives 18.3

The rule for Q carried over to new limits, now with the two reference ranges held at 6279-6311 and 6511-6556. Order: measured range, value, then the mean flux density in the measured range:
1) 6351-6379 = -0.061 mag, 17.3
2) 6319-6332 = -0.125 mag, 17.6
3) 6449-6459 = 0.260 mag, 14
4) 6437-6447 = 0.147 mag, 15.3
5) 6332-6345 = 0.045 mag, 15.3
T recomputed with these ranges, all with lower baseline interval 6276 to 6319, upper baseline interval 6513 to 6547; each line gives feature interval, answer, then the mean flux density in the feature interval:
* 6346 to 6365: -0.4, 16.5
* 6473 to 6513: -1.5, 18.4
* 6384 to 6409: -1.8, 17.8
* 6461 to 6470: 2.3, 12.9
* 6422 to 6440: -0.1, 17.1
